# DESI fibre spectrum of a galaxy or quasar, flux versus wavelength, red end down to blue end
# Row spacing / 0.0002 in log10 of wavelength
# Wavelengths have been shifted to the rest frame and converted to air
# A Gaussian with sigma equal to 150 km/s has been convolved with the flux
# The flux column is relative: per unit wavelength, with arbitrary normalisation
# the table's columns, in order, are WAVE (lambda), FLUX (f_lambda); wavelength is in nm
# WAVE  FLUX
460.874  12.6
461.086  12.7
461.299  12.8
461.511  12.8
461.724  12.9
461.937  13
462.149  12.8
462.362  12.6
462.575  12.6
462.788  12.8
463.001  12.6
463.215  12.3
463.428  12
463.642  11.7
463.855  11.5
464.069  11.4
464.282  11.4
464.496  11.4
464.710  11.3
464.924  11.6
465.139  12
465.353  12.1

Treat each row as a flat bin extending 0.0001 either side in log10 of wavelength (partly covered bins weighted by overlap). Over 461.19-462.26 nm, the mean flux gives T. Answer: 12.9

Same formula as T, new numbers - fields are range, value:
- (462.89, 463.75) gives 12.1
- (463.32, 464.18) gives 11.7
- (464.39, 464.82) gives 11.4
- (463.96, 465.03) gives 11.4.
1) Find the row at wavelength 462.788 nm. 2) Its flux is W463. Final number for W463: 12.8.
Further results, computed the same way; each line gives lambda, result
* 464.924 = 11.6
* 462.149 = 12.8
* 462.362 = 12.6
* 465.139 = 12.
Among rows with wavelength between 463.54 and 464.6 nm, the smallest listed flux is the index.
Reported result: 11.4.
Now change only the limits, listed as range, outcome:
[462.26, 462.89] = 12.6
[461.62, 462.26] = 12.8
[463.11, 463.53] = 12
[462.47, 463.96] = 11.5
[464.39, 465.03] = 11.3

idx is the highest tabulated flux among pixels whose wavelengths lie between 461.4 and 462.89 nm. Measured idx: 13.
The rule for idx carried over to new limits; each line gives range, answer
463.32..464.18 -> 12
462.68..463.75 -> 12.8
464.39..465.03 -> 11.6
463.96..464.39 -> 11.4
